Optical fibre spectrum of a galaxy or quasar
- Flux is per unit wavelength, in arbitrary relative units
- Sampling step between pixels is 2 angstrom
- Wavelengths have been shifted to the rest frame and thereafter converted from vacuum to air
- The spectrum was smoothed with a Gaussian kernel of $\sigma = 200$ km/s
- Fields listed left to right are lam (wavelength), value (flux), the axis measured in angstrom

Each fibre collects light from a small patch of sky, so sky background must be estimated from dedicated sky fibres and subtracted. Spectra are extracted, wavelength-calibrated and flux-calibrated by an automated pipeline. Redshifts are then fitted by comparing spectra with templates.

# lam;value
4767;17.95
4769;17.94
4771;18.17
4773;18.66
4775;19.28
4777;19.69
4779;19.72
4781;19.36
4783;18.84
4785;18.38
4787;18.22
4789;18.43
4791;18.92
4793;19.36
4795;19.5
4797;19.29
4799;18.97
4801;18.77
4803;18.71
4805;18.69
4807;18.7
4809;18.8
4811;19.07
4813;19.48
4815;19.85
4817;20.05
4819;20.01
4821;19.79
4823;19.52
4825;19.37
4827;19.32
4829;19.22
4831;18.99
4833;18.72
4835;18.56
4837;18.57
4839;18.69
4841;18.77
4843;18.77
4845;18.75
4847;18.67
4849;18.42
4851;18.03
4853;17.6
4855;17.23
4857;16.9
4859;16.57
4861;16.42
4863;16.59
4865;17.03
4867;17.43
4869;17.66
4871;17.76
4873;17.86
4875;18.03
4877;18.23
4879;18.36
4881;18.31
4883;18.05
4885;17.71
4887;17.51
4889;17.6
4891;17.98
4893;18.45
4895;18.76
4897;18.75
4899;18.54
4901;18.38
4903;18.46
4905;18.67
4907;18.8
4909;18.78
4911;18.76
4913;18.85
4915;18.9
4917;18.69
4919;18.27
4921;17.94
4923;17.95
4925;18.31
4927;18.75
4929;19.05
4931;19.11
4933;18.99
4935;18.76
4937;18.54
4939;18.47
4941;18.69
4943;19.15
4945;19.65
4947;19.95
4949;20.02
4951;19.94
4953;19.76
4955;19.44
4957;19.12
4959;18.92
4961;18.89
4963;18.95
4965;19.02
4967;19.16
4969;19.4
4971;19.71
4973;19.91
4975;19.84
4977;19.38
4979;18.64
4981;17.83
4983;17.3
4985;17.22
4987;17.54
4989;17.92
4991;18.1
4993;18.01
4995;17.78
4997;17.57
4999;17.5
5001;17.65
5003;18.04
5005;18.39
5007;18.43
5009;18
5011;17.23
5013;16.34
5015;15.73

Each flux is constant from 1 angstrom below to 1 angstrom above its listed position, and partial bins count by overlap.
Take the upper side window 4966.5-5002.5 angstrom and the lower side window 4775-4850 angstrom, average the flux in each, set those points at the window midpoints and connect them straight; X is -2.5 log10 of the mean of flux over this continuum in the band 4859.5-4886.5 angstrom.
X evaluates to 0.07 mag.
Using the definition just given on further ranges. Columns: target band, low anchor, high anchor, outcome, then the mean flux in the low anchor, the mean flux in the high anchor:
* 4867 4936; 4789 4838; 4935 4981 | 0.05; 19.2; 19.3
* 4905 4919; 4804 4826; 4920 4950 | 0.01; 19.4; 18.9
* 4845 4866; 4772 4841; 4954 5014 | 0.09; 19.1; 18.4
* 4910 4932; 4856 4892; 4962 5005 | -0.04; 17.6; 18.4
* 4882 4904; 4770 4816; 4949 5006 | 0.04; 19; 18.6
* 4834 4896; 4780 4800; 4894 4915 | 0.05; 18.9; 18.7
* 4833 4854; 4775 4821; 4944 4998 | 0.03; 19.1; 18.9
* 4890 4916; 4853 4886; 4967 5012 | -0.05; 17.5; 18.3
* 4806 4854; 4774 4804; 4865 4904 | -0.02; 19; 18.1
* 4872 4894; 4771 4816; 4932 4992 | 0.06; 19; 18.9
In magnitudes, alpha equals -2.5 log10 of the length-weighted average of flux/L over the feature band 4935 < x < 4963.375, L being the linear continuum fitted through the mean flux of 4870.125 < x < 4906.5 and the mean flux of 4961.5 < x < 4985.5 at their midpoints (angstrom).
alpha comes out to -0.03 mag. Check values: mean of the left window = 18.2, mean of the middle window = 19.2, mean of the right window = 18.9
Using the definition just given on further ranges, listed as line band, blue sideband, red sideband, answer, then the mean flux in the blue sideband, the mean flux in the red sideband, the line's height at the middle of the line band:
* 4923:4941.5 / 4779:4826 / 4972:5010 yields -0.014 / 19.1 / 18.2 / 18.5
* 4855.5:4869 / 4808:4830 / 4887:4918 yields 0.127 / 19.5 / 18.5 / 19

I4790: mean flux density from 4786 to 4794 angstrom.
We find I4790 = 18.7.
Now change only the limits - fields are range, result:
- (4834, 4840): 18.6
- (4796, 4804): 18.9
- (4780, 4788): 18.7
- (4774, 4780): 19.6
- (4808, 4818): 19.4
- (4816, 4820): 20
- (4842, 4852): 18.5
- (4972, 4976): 19.9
